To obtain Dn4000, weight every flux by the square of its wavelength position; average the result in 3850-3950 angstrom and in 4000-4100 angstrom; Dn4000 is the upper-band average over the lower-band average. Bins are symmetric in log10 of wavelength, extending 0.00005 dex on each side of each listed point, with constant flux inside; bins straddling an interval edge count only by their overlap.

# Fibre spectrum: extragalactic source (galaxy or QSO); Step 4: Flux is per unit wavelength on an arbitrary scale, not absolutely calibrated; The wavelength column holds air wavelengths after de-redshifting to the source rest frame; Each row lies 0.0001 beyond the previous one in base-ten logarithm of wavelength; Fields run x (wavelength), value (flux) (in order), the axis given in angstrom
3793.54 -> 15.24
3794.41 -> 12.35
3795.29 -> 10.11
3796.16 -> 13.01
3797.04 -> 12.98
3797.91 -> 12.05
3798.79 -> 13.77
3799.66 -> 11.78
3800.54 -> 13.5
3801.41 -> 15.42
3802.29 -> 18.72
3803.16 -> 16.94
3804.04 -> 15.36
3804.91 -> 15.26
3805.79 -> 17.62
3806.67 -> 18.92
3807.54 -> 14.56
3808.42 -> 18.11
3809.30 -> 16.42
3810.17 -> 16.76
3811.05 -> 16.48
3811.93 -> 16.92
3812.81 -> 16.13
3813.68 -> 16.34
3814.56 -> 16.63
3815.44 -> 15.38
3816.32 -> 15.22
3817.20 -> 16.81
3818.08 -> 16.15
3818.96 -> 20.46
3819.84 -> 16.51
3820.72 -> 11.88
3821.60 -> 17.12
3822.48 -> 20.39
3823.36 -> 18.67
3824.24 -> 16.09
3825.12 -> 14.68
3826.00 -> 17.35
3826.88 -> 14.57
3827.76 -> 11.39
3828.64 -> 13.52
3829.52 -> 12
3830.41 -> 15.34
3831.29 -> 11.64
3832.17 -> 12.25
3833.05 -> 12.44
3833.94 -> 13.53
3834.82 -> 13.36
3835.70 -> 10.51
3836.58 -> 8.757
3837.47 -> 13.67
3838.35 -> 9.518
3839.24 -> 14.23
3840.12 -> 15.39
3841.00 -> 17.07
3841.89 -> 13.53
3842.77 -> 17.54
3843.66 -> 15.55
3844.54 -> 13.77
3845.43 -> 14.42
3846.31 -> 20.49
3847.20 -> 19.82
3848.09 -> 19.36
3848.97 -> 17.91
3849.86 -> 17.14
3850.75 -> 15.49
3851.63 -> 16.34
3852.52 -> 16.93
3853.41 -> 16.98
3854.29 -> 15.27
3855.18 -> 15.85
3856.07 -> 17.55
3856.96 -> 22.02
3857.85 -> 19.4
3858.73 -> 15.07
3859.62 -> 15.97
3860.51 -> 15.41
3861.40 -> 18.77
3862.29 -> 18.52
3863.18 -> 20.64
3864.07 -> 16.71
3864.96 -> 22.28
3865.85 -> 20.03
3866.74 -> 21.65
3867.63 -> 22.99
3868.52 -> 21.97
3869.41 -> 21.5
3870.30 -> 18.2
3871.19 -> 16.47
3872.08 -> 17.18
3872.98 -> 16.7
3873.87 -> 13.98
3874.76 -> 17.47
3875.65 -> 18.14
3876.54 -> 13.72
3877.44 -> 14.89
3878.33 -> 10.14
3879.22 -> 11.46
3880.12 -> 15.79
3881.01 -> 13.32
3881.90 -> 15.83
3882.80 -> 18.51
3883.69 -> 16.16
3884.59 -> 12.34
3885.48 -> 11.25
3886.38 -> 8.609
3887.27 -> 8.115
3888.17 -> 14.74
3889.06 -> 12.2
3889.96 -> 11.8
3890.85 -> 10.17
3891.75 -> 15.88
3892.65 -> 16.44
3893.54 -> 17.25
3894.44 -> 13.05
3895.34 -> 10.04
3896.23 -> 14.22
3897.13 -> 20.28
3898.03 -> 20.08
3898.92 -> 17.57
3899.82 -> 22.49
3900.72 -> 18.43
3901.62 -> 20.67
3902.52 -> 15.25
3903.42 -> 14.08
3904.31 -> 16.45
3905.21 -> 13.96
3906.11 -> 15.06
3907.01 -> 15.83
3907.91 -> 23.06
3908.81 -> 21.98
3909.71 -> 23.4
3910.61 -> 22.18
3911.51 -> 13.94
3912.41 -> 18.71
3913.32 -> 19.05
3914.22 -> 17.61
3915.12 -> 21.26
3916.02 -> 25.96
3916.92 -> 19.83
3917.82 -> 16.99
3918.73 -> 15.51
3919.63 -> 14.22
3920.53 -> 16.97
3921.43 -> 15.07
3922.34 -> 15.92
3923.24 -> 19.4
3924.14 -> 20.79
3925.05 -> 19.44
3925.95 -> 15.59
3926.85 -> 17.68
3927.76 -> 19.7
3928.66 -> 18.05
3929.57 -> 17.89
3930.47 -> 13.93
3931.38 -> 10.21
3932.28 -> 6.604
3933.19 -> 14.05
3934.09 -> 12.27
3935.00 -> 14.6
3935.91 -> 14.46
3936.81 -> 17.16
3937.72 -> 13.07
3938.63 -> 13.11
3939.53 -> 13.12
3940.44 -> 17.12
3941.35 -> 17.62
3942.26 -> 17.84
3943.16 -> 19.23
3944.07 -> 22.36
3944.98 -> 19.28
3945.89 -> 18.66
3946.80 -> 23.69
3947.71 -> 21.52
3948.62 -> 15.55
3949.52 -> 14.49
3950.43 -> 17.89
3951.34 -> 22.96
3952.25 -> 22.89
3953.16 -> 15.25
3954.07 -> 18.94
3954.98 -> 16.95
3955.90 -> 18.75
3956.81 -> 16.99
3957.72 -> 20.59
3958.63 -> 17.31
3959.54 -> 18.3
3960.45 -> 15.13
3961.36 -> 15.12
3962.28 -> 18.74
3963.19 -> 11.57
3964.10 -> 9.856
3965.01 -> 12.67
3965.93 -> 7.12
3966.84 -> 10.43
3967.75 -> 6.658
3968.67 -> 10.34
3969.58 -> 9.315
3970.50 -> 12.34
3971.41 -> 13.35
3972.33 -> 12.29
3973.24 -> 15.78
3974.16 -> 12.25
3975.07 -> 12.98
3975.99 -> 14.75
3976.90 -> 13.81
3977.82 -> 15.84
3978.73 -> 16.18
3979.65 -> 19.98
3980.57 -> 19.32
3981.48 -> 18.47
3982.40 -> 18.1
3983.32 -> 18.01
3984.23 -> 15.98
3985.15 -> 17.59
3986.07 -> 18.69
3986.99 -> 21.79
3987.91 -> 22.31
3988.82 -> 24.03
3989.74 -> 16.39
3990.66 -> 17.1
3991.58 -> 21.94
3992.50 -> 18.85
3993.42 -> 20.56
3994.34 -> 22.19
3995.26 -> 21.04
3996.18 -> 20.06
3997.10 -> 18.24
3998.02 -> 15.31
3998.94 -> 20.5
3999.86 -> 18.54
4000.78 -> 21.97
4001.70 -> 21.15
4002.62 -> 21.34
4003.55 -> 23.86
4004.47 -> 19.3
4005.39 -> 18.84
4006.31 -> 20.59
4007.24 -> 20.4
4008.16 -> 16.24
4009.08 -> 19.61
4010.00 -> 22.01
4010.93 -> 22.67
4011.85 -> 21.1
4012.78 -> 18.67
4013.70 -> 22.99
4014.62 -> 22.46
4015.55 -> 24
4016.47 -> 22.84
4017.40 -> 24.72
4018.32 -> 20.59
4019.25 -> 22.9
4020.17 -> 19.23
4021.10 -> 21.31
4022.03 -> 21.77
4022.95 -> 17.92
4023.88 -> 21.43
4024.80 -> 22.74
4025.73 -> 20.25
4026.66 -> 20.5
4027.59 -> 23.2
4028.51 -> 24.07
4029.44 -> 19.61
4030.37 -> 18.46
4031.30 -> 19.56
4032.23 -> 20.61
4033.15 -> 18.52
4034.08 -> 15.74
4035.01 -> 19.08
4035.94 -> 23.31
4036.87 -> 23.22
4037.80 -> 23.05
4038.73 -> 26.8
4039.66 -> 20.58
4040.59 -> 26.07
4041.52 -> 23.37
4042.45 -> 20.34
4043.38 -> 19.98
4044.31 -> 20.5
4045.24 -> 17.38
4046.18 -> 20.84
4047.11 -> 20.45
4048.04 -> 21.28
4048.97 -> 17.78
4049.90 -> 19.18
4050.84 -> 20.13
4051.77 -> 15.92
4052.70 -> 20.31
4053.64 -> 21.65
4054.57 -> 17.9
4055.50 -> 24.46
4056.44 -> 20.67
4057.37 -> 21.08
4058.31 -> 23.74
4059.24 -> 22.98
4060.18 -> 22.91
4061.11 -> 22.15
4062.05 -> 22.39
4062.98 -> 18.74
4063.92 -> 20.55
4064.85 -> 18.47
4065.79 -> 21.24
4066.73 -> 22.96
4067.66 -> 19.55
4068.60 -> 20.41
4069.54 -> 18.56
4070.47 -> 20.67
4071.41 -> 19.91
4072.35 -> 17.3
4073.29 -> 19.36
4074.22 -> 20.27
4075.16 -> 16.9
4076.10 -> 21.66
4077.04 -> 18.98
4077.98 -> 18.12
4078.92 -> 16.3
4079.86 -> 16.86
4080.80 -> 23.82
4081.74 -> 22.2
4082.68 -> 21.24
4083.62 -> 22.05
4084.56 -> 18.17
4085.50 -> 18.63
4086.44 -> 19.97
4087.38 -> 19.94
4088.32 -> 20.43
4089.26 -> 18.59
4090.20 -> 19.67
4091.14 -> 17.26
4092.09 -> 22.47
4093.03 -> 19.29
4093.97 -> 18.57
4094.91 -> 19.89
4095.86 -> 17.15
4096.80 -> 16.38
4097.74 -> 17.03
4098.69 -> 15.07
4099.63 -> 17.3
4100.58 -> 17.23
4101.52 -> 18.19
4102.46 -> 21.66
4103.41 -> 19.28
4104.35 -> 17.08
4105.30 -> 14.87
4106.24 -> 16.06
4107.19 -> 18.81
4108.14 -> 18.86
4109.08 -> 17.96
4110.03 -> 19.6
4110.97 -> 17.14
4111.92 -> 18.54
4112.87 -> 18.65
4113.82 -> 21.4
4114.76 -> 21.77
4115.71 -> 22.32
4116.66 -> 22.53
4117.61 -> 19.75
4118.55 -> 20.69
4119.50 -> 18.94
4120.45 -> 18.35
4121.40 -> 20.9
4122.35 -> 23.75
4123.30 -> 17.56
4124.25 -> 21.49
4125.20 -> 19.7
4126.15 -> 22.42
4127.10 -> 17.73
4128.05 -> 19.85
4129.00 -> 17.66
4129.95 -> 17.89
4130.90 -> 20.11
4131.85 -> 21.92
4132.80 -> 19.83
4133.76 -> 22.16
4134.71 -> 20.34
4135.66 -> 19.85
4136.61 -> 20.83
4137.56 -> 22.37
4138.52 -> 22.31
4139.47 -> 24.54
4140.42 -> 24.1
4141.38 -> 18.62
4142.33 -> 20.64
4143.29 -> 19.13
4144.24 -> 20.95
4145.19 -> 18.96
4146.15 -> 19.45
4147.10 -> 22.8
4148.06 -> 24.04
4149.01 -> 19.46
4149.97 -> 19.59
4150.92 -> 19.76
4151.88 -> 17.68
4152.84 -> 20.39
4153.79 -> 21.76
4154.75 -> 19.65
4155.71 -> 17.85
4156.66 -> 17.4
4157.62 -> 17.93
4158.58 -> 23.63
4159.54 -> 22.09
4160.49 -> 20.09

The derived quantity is 1.3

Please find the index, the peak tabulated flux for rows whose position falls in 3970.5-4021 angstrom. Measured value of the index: 24.72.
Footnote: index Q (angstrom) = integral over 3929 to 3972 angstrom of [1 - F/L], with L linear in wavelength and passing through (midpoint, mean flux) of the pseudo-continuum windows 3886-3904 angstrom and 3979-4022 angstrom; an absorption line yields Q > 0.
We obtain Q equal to 5.6 angstrom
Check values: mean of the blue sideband 15.1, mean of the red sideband 20.3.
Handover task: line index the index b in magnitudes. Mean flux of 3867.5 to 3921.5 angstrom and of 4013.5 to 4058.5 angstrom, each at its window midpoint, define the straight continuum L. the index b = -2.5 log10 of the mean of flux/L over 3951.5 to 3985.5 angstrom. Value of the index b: 0.235 mag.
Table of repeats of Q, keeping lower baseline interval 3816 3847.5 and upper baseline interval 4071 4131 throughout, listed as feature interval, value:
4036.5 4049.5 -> -2.3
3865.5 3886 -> -1.2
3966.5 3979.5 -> 3.3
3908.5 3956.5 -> -3.1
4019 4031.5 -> -2.0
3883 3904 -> 1.3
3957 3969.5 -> 2.7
